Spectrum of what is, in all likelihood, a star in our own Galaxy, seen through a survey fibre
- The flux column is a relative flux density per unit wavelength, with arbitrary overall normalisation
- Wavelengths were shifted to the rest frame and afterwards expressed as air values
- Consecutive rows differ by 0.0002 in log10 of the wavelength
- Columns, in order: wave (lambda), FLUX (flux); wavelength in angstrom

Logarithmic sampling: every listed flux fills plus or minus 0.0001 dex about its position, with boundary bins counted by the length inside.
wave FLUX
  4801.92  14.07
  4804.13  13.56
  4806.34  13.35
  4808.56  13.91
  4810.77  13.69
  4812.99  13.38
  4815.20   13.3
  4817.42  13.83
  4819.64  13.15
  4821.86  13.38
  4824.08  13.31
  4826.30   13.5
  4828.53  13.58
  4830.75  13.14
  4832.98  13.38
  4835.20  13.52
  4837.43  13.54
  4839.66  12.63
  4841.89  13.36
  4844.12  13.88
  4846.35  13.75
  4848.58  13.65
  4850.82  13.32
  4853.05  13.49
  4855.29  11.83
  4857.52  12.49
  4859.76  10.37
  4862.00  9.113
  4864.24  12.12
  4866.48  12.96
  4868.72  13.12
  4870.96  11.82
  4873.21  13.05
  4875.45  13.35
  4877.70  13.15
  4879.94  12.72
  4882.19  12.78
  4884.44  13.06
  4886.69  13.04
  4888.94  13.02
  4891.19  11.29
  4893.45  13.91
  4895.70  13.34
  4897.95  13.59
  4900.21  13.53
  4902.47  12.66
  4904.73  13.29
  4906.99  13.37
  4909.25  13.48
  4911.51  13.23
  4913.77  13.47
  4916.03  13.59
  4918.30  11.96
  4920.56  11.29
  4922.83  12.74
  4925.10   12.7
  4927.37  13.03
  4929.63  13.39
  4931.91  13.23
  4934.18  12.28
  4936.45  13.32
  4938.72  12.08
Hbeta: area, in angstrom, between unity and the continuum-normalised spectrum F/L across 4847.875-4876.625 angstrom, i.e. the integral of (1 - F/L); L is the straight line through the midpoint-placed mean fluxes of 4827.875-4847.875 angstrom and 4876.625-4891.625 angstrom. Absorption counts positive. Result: 1.6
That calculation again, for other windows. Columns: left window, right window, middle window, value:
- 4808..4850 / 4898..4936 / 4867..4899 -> 0.5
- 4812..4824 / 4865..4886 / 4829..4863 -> 0.9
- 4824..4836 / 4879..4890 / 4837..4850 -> -0.2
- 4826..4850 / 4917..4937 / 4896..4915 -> -0.7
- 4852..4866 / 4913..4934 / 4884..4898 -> -0.9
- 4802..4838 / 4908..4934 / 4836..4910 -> 1.8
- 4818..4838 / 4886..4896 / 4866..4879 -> 0.1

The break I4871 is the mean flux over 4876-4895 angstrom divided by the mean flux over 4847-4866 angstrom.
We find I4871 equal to 1.1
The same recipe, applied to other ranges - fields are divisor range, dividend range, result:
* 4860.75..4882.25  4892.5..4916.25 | 1.08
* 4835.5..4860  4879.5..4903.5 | 1.00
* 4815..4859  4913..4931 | 0.96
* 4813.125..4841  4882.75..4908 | 0.98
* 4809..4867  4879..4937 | 1.00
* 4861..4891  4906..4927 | 1.03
